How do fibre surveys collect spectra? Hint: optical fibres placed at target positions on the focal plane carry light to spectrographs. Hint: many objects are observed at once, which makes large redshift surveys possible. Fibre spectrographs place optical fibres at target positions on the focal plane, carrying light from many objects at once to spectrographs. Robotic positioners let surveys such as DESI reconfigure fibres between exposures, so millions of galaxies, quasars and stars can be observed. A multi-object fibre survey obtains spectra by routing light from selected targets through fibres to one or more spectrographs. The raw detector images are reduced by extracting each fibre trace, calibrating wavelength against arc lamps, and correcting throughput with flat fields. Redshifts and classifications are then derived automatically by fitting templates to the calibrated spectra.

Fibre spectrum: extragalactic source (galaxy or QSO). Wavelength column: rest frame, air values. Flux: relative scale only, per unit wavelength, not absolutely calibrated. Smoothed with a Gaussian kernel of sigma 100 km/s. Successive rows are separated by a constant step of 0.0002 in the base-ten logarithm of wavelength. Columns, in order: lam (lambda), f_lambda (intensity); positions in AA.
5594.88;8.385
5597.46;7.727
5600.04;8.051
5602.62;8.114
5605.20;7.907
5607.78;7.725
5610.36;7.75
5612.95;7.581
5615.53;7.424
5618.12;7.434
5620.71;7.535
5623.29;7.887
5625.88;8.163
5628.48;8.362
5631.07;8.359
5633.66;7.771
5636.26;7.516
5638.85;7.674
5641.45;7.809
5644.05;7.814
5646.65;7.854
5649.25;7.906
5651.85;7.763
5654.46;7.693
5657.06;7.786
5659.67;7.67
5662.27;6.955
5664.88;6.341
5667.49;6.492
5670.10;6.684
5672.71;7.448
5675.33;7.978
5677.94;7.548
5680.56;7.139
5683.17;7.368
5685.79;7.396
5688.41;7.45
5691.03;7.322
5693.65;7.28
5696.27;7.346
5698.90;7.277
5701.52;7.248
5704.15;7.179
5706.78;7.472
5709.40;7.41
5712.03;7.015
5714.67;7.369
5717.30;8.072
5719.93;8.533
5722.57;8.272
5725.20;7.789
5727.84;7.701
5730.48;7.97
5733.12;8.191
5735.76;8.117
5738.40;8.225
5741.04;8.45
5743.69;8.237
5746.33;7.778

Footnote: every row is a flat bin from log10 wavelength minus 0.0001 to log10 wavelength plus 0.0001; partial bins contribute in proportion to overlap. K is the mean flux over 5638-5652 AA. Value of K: 7.81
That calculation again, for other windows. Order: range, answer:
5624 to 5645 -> 7.93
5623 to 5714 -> 7.49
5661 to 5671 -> 6.61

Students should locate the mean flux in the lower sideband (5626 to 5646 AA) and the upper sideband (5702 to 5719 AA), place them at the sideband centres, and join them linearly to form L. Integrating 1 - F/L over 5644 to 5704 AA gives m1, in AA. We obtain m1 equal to 2.4 AA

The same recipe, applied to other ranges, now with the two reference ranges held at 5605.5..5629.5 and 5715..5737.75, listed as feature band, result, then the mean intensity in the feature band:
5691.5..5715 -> 2.08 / 7.29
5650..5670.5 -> 1.72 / 7.21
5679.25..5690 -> 0.82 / 7.34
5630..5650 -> -0.02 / 7.83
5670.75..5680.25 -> 0.46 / 7.53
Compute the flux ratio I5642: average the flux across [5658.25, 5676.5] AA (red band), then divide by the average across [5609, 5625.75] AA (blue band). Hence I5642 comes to 0.93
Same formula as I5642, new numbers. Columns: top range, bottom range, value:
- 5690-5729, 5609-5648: 0.97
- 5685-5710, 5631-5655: 0.94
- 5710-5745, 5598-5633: 1.01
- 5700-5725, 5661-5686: 1.07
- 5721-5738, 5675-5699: 1.09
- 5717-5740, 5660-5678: 1.15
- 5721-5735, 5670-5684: 1.08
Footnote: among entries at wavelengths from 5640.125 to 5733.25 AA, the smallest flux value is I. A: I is 6.341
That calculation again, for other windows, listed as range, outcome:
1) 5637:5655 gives 7.674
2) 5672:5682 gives 7.139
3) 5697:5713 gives 7.015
